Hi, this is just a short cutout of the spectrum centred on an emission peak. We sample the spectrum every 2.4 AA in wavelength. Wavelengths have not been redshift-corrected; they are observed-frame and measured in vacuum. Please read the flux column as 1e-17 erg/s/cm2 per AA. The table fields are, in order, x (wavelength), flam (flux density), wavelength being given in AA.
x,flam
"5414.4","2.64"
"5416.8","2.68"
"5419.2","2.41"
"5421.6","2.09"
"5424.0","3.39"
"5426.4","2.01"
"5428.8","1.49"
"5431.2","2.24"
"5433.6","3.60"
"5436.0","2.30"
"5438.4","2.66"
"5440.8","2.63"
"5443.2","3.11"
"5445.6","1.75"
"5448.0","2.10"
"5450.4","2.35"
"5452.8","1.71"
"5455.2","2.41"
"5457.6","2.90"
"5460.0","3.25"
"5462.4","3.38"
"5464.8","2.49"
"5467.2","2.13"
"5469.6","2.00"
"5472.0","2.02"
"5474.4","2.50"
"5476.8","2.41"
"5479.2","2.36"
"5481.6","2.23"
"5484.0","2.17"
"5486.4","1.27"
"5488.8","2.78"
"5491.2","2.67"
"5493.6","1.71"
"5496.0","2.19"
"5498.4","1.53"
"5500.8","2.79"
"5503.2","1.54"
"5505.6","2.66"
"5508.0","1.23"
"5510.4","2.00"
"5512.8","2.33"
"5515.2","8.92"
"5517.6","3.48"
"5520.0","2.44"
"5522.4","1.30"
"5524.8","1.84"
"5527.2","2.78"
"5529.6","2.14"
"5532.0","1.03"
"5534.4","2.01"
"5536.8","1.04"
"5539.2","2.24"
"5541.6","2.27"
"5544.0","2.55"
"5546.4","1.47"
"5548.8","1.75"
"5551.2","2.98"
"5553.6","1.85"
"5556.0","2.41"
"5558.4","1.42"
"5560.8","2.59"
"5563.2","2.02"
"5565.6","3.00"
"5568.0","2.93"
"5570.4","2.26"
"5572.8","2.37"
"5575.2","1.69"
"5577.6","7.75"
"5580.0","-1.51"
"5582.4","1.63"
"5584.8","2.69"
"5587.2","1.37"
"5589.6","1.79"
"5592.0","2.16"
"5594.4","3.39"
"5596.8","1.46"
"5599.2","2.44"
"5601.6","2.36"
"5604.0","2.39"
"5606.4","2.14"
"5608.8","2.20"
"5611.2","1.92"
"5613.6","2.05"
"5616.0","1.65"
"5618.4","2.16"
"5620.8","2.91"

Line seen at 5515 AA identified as H-beta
